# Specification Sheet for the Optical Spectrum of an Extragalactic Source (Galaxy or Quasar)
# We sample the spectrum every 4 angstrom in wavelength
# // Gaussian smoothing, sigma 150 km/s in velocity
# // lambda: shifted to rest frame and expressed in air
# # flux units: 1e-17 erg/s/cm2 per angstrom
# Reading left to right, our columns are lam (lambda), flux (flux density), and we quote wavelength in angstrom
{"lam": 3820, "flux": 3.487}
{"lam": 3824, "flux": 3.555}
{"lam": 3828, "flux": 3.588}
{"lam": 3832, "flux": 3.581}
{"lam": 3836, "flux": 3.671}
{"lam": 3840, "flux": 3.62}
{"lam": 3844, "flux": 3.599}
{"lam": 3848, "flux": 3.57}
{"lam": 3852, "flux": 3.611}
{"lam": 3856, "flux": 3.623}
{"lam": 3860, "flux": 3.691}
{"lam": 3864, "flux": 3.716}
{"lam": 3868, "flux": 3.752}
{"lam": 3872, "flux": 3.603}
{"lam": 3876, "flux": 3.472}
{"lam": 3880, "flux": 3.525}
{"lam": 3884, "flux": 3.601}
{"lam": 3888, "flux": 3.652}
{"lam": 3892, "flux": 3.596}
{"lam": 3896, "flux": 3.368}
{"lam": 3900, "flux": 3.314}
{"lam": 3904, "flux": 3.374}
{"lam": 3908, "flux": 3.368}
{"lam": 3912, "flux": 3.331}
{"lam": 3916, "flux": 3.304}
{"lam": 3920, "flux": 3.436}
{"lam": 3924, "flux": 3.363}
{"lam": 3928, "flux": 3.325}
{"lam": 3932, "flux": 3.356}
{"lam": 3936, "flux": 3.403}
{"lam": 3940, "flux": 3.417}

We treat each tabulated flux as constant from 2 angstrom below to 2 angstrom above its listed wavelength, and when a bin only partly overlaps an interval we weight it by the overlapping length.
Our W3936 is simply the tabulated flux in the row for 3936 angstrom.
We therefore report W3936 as 3.403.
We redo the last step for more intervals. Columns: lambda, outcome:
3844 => 3.599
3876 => 3.472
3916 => 3.304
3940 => 3.417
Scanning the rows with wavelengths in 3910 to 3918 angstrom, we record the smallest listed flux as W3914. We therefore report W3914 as 3.304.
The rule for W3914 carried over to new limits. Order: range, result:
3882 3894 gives 3.596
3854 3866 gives 3.623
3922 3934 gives 3.325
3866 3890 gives 3.472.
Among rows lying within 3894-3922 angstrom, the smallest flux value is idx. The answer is 3.304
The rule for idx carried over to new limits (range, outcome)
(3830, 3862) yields 3.57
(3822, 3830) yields 3.555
